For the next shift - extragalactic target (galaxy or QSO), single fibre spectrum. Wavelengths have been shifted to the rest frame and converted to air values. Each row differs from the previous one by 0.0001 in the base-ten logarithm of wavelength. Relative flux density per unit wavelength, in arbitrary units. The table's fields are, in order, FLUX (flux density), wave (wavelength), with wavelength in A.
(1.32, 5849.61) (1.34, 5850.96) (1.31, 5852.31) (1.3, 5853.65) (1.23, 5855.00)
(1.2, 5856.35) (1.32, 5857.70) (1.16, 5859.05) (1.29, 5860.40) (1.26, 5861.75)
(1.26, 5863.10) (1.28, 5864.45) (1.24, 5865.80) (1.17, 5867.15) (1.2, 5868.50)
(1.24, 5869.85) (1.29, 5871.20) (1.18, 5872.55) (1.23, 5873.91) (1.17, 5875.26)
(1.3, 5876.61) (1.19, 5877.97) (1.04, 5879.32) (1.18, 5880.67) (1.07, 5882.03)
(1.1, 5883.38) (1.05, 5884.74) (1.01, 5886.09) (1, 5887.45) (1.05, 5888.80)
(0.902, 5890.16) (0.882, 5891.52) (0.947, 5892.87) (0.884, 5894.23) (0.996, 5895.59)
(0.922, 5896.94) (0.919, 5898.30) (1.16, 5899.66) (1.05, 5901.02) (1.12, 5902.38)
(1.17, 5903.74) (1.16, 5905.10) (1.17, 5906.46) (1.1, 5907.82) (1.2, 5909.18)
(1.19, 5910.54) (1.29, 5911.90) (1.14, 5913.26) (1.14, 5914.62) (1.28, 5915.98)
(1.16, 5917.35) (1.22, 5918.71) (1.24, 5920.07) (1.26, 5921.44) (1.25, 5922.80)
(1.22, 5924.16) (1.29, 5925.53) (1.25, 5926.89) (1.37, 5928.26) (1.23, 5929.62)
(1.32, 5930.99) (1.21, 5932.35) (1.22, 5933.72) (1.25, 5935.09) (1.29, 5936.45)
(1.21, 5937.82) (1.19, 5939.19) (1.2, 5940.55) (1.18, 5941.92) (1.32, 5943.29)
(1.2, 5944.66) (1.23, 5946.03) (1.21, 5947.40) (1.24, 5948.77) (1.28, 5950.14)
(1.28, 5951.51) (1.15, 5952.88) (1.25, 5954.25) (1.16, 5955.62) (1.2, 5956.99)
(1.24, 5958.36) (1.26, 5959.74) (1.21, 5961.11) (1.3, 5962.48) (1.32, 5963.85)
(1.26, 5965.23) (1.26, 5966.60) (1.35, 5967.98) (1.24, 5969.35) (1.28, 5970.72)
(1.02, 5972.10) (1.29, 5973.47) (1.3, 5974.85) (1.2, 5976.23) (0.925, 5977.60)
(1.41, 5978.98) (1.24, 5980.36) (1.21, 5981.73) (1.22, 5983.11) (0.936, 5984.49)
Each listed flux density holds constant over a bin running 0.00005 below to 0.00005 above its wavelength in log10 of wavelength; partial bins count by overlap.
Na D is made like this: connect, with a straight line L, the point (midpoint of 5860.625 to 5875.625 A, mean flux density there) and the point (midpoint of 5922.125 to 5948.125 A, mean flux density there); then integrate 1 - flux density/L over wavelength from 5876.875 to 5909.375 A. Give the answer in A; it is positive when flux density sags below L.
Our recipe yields 4.8 A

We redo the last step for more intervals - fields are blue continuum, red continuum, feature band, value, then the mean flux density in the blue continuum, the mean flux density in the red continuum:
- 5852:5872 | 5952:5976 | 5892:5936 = 2.8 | 1.25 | 1.24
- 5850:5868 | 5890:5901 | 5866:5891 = -0.7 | 1.26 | 0.96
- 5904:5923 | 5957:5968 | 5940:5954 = 0.2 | 1.2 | 1.27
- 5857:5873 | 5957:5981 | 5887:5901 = 3.1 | 1.24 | 1.24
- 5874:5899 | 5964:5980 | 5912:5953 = -3.4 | 1.04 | 1.23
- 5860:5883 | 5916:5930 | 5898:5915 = 1.3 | 1.21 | 1.25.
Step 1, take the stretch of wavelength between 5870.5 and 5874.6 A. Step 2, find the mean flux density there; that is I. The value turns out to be 1.23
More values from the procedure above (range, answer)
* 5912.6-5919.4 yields 1.19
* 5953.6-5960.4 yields 1.22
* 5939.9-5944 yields 1.23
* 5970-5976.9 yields 1.22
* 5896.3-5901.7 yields 1.01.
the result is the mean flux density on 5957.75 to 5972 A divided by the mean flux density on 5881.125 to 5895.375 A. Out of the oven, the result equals 1.27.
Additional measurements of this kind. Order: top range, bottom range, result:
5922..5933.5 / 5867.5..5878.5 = 1.03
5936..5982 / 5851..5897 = 1.07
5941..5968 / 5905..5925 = 1.03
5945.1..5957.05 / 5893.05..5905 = 1.19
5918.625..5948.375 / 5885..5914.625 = 1.17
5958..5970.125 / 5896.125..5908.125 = 1.17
